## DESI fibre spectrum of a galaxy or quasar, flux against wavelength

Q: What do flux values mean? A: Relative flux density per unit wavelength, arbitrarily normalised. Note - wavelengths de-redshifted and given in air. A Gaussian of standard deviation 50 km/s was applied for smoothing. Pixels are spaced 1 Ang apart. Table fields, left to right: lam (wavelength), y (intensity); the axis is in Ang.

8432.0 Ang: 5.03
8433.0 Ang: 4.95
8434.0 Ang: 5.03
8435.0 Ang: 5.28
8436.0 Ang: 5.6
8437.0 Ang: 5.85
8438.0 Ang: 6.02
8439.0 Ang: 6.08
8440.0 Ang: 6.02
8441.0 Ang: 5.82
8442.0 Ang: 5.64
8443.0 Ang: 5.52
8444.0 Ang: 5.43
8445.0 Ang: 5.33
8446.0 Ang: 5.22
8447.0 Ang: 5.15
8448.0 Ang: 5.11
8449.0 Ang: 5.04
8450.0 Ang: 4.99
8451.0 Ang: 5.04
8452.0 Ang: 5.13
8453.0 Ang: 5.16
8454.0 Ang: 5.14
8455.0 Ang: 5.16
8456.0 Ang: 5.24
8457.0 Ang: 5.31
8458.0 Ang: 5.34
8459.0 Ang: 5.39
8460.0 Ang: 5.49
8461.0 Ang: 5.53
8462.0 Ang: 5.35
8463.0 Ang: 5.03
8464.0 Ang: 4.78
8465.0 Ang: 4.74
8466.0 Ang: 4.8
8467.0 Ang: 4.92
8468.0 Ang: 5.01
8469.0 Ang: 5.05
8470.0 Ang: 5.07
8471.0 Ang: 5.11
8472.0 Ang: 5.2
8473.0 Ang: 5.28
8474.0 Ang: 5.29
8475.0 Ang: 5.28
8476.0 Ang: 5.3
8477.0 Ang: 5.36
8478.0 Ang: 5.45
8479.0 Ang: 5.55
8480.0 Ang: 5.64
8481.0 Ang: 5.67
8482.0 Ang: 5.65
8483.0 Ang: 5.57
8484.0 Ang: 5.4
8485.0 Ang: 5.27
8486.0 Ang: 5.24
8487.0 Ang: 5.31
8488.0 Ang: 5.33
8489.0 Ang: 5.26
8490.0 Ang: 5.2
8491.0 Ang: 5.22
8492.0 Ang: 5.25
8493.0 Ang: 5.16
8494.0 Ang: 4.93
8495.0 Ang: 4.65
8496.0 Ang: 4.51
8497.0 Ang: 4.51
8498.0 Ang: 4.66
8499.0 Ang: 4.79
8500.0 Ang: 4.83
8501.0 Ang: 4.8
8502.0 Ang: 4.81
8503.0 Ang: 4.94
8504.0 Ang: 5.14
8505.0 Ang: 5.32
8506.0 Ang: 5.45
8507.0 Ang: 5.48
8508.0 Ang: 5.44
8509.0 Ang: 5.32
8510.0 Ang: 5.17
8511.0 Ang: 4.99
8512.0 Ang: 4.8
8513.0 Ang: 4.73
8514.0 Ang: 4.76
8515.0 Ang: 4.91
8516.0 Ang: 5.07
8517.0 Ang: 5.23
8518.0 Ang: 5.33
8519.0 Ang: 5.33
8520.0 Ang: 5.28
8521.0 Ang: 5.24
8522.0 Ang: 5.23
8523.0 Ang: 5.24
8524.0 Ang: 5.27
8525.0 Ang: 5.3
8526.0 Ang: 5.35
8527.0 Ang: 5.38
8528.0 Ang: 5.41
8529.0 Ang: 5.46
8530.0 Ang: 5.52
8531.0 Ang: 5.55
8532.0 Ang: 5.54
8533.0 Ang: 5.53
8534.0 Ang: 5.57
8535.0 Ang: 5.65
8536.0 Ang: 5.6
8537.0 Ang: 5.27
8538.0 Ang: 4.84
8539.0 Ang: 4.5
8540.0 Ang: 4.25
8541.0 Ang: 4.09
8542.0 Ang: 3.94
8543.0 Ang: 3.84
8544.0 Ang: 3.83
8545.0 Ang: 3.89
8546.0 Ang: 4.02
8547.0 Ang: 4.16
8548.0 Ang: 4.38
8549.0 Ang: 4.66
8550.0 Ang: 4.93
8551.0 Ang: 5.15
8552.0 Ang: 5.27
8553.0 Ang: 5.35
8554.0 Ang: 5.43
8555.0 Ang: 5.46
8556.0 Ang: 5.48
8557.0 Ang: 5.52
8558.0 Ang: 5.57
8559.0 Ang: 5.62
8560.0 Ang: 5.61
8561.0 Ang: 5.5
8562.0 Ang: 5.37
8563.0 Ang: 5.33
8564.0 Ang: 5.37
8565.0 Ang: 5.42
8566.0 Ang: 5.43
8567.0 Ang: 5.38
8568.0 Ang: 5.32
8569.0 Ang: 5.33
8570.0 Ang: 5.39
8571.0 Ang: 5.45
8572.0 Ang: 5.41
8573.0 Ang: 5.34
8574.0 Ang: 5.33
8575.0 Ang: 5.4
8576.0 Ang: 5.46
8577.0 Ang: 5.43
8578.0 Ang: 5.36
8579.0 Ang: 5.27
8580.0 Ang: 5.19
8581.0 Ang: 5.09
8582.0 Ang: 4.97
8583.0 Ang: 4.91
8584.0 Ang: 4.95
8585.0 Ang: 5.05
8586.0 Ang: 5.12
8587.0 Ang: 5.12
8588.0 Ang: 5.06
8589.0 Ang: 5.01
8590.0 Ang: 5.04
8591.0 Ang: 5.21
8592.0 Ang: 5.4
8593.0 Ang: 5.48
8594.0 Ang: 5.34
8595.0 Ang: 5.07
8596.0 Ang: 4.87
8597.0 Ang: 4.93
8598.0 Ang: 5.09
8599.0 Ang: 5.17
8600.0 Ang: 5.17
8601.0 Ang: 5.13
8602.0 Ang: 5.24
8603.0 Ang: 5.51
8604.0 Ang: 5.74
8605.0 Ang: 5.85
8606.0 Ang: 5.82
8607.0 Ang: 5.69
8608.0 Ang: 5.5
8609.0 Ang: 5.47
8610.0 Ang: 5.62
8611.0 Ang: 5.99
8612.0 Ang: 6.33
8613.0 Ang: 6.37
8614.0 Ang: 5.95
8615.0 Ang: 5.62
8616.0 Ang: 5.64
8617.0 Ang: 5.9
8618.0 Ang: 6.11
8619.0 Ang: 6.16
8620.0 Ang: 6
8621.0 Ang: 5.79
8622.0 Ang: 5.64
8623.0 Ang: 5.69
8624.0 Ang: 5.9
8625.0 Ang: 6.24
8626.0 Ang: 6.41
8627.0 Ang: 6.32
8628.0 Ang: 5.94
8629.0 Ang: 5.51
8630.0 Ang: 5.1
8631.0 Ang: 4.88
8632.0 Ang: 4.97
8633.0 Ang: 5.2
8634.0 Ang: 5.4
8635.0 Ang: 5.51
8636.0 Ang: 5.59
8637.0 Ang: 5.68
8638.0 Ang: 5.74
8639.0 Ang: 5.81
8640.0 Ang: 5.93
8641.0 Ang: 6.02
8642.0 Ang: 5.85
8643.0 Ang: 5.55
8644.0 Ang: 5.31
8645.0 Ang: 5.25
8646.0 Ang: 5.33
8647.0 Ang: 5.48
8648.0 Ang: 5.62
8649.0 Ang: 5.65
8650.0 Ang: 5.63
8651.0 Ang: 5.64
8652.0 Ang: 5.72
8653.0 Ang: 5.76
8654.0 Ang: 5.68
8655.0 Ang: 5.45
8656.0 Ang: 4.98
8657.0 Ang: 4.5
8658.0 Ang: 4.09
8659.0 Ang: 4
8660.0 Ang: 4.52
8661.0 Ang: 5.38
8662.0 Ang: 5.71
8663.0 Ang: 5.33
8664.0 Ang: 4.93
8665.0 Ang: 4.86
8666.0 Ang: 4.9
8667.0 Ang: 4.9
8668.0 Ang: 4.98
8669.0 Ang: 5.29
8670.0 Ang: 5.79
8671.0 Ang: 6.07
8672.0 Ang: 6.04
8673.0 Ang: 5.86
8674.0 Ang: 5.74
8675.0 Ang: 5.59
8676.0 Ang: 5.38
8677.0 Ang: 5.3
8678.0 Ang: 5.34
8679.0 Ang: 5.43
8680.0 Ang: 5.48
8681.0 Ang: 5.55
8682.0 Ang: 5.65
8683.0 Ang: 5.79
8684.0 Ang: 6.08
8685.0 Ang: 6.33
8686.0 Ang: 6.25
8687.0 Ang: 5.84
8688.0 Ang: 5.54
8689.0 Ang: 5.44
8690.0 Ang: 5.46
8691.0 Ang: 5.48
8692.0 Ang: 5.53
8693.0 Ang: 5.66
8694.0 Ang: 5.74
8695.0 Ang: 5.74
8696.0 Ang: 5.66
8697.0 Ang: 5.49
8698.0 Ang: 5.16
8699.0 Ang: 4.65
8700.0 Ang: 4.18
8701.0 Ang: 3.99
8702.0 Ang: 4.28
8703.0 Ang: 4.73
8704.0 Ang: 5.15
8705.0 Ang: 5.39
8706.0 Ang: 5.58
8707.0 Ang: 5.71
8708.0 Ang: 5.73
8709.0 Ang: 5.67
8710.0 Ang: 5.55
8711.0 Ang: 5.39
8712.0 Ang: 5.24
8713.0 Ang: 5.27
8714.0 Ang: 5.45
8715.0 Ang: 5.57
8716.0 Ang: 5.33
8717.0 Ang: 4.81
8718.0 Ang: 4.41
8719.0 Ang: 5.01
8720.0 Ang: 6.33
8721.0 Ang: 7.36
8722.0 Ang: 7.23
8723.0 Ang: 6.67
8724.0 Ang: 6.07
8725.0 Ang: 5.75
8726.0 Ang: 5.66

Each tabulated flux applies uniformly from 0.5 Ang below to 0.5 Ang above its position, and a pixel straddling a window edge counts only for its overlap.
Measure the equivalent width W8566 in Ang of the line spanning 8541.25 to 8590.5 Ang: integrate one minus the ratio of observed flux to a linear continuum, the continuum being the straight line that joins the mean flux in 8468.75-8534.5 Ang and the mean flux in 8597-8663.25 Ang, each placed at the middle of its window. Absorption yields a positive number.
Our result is 2.6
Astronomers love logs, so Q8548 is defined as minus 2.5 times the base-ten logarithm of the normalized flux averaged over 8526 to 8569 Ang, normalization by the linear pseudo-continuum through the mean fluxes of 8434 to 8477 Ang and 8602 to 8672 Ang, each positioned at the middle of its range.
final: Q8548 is 0.069 mag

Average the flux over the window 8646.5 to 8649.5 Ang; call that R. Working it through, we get 5.58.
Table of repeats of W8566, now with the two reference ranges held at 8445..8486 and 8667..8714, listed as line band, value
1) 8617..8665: -0.90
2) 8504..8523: 0.39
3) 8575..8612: 0.39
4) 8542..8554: 1.81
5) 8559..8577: -0.26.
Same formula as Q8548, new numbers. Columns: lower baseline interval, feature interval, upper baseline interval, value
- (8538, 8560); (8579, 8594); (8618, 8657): 0.00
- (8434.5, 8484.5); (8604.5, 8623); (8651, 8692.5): -0.09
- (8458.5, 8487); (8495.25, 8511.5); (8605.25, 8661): 0.07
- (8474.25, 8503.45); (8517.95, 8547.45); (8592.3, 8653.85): 0.07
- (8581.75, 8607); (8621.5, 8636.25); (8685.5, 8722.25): -0.07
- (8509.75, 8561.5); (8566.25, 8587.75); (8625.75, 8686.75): -0.01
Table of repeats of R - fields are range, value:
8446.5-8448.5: 5.13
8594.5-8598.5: 4.99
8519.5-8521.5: 5.26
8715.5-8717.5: 5.07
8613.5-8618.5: 5.84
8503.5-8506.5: 5.3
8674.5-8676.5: 5.48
